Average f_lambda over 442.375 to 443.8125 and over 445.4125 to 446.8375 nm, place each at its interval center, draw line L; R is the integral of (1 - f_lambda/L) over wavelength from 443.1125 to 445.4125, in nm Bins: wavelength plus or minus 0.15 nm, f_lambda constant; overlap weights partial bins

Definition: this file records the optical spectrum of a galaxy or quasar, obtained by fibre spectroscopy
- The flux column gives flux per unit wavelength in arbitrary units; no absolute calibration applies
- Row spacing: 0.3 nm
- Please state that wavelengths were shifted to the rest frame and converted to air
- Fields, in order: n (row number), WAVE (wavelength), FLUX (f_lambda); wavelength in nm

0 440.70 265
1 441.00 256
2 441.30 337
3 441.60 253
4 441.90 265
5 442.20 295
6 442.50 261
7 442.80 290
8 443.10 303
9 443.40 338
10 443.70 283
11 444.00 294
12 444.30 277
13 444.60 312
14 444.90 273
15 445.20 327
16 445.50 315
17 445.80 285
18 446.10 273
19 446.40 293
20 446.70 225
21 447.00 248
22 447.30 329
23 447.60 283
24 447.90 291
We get -0.10 nm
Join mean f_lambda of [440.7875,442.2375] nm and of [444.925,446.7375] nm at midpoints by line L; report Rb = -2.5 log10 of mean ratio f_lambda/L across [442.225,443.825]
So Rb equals -0.05 mag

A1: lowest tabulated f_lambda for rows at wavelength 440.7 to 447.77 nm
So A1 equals 225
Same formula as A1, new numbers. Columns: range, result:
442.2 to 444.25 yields 261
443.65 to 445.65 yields 273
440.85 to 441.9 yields 253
